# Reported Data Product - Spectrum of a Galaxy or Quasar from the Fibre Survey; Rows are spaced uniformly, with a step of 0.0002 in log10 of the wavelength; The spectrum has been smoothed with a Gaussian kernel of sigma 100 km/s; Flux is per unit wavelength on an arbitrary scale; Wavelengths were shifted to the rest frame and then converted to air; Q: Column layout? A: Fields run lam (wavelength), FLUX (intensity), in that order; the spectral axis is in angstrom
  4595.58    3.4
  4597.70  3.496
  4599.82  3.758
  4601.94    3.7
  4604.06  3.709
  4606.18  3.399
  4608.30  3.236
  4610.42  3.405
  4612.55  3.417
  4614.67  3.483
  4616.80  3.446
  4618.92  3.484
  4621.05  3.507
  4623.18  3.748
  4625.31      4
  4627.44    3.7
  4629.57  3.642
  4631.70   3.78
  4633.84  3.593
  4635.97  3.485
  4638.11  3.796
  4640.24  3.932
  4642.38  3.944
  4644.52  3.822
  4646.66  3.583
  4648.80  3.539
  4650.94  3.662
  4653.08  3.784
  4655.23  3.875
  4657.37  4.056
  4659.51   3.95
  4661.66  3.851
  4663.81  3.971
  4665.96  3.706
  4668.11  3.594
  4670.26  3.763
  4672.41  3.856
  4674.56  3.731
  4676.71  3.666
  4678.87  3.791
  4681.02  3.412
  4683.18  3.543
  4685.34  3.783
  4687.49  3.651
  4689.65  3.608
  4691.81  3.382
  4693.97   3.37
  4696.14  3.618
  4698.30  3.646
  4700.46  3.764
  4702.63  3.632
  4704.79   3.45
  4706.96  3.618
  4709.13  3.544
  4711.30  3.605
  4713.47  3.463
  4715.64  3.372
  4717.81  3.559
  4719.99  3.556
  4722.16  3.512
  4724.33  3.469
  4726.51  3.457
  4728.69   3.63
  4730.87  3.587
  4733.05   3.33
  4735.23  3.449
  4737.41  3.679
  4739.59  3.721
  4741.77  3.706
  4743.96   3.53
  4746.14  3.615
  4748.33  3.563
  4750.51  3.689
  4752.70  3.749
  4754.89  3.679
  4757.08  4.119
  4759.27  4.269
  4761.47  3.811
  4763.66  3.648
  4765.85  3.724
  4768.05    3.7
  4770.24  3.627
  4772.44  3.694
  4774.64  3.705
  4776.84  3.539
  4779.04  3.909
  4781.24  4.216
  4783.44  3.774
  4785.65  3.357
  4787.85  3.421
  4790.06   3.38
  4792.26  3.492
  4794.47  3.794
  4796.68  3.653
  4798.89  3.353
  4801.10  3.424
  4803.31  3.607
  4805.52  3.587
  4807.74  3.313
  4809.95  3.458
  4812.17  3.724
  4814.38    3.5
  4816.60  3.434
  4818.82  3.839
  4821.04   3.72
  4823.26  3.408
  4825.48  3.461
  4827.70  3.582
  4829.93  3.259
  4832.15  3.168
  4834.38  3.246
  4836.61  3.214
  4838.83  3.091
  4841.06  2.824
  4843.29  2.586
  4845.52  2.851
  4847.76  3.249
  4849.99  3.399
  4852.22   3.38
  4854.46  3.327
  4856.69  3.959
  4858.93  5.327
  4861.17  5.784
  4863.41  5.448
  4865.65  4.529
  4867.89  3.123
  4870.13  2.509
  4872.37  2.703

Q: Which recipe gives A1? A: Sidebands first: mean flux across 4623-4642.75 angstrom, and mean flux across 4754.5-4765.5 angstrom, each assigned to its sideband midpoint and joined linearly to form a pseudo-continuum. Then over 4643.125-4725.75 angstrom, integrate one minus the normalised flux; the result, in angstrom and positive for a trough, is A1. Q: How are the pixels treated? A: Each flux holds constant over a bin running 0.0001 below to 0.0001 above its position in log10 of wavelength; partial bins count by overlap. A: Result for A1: 3.58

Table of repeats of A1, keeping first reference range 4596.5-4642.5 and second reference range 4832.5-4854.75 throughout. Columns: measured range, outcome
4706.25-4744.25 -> -1.89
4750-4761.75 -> -2.11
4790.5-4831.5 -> -4.43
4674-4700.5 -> -1.09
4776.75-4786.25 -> -1.62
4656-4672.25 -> -1.52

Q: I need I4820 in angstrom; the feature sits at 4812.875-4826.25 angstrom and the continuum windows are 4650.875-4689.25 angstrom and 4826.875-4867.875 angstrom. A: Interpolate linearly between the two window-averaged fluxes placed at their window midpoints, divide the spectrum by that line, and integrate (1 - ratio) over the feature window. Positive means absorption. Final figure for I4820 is 0.4 angstrom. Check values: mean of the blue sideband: 3.76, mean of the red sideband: 3.67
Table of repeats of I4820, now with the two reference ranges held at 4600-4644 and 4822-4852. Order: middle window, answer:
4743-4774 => -3.67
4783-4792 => -0.47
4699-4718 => -0.59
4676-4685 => -0.28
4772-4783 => -1.69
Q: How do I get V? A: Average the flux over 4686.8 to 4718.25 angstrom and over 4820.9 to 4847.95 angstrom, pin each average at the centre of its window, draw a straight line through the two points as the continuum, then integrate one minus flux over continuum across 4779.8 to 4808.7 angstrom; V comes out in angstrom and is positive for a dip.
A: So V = -2.4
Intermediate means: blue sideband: 3.55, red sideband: 3.18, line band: 3.57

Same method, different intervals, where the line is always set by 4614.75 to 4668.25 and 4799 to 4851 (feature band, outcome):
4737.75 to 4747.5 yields -0.3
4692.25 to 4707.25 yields 0.2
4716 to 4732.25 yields 0.1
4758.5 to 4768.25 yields -1.0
